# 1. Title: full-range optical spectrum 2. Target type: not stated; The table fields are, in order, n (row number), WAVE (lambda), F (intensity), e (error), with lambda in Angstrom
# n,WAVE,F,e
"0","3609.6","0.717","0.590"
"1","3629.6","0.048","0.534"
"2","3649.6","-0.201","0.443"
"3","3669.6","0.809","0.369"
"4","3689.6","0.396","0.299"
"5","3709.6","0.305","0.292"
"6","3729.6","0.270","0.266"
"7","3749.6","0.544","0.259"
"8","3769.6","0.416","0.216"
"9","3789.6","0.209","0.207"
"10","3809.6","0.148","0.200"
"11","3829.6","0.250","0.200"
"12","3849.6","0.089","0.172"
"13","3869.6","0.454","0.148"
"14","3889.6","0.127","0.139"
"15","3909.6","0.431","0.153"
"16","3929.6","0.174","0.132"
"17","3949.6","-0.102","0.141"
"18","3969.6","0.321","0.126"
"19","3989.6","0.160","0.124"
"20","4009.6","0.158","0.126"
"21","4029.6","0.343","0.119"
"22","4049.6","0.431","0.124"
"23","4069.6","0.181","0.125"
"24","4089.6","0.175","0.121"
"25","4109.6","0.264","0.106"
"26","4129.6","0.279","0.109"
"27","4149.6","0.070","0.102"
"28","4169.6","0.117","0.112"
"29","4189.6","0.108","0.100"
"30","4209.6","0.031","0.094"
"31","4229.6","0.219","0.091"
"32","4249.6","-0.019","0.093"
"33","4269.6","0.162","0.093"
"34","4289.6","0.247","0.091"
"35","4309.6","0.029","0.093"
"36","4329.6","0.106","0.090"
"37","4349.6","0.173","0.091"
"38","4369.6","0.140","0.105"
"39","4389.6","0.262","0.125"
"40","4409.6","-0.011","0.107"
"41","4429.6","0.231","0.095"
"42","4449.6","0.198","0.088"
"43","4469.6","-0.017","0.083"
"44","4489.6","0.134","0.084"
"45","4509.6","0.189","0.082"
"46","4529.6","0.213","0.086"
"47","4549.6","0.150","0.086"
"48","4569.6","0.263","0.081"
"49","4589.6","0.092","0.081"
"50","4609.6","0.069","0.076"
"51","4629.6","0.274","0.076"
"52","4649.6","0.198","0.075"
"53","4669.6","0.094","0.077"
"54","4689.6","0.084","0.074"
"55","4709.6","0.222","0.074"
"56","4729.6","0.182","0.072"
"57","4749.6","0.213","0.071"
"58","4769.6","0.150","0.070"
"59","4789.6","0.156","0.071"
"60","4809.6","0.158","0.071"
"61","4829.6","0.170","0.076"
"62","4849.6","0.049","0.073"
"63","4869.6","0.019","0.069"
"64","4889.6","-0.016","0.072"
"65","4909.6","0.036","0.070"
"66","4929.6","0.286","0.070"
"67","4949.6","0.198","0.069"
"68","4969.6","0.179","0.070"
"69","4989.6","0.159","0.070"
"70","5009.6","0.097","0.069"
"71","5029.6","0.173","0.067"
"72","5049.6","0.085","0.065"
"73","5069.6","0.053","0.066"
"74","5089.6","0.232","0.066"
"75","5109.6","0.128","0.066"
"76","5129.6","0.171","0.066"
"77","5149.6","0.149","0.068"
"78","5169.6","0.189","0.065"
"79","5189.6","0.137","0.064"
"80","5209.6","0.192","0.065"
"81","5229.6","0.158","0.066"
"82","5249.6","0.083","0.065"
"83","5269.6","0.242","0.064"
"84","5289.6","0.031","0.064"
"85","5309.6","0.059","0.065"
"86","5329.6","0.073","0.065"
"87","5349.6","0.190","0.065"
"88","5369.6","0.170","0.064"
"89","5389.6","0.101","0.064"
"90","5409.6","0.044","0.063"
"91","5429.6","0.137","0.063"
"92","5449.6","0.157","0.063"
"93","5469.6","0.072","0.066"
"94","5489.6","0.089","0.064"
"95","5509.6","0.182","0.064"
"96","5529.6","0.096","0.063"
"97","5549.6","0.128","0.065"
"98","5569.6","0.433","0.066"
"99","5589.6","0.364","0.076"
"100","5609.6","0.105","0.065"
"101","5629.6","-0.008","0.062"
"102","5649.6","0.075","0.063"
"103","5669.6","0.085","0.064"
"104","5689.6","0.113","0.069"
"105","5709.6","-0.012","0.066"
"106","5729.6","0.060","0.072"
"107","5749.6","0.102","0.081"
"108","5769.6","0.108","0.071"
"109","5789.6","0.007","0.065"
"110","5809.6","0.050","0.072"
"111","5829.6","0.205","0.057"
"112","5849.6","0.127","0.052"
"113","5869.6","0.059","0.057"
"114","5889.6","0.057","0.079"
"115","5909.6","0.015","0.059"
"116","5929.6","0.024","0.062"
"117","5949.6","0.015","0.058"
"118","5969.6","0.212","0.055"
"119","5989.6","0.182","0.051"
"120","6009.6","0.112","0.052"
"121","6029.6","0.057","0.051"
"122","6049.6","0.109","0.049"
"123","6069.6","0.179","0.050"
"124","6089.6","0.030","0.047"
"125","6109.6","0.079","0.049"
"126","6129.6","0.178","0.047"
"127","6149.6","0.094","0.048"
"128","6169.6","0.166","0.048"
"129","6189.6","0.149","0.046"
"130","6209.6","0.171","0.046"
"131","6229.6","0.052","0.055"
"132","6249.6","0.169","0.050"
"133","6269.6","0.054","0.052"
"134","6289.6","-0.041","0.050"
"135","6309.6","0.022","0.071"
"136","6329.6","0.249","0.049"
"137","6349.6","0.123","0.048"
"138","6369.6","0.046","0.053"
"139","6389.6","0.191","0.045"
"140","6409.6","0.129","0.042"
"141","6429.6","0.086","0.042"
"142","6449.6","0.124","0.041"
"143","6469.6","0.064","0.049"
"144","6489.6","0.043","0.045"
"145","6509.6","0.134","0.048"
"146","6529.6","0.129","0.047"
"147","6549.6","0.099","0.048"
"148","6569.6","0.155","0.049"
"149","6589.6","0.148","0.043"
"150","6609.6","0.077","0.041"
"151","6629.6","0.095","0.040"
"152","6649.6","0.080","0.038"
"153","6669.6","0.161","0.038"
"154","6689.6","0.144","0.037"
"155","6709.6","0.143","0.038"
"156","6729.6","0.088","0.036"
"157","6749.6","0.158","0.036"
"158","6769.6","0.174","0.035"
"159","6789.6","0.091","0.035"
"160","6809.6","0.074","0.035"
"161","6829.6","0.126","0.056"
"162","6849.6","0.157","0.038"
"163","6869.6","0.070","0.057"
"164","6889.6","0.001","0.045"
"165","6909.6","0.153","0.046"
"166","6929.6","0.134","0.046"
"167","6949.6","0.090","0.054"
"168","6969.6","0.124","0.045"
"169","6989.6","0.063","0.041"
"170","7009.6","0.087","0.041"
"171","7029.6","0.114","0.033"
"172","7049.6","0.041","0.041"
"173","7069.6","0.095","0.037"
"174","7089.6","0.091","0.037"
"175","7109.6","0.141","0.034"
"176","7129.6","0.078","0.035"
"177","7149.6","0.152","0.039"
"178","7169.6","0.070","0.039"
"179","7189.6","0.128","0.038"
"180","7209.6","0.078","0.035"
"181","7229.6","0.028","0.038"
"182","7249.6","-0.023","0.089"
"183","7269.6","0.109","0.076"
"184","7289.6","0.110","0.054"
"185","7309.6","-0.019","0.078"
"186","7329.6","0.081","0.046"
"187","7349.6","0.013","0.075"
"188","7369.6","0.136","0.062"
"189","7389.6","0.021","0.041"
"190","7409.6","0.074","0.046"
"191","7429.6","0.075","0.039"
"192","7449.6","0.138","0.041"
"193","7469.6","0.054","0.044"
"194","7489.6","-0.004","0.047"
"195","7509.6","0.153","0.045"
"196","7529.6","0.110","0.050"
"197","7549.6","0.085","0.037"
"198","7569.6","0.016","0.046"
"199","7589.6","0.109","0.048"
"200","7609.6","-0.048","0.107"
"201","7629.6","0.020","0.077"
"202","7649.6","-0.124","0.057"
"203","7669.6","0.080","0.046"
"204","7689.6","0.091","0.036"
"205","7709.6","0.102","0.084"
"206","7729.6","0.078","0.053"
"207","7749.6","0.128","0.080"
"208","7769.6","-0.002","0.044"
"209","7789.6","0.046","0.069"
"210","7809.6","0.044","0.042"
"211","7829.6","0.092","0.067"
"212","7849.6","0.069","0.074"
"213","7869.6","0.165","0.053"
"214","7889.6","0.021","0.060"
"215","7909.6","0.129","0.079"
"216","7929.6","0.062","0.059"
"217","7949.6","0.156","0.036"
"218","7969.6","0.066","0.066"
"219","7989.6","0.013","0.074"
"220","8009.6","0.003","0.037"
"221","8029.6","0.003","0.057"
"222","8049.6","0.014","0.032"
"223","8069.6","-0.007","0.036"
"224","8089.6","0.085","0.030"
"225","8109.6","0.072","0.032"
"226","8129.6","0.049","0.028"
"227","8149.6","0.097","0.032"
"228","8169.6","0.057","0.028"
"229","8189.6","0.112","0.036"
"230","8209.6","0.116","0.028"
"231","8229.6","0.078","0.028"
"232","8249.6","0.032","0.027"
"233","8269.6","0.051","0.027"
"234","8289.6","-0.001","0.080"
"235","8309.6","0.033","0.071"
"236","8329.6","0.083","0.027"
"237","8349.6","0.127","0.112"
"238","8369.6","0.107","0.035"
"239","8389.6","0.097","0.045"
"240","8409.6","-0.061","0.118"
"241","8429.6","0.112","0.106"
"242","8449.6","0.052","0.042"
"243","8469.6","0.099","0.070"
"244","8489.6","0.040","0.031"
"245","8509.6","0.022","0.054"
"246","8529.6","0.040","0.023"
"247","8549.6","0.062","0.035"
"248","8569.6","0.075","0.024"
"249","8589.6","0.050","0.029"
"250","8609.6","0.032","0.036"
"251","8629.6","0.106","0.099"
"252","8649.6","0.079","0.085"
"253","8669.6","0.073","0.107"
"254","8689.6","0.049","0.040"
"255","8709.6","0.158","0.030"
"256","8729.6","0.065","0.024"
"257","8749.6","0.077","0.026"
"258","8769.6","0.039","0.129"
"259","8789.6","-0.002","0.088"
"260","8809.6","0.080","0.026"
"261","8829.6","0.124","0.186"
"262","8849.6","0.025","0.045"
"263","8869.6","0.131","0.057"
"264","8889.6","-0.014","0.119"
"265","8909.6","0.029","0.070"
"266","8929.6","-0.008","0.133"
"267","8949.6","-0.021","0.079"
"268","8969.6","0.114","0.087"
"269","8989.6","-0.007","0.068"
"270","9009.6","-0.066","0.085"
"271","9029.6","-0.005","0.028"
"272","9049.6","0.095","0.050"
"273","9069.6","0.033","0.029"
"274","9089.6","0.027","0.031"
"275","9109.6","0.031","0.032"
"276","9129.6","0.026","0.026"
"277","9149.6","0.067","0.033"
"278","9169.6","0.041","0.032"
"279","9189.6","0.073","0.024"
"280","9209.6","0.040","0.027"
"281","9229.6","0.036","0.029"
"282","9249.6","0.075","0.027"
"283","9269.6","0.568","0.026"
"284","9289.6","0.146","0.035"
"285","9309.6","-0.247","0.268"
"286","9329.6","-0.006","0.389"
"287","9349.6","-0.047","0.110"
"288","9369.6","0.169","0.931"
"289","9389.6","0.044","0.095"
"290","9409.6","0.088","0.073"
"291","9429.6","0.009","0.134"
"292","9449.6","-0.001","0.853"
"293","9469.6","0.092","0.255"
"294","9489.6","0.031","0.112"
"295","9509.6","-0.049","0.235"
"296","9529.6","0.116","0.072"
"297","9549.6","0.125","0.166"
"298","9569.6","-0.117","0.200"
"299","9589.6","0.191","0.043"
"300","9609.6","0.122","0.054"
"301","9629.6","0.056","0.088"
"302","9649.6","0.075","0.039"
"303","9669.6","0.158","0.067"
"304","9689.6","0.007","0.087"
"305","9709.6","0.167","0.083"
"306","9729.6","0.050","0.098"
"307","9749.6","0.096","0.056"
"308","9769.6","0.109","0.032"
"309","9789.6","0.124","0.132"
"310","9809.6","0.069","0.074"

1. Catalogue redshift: 1.487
